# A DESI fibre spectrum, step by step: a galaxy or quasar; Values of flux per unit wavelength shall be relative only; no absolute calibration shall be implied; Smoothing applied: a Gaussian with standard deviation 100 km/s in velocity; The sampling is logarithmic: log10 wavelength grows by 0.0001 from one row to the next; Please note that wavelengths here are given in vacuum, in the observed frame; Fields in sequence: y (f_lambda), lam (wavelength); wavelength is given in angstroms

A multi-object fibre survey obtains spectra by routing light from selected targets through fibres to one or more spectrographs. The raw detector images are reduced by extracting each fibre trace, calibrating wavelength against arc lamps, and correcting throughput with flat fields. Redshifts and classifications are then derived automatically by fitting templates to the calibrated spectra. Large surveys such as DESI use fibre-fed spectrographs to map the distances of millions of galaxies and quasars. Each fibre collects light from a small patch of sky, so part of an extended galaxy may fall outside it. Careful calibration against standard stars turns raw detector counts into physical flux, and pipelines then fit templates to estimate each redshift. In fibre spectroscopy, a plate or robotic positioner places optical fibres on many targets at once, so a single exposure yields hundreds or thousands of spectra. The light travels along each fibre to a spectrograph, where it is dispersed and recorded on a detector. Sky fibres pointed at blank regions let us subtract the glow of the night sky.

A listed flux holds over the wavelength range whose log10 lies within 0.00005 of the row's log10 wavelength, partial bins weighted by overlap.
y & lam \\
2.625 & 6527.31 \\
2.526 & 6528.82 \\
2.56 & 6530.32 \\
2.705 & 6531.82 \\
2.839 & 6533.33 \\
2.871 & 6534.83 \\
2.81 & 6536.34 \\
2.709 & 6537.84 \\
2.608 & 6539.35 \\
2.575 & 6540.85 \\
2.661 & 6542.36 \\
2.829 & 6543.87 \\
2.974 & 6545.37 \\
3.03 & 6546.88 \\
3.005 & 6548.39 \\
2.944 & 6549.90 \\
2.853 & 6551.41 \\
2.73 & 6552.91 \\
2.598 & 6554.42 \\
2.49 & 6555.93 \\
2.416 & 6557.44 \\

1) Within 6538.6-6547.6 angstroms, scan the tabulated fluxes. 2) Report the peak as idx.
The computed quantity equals 3.03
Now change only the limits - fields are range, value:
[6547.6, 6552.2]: 3.005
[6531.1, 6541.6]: 2.871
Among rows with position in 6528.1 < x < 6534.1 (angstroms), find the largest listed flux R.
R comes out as 2.839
